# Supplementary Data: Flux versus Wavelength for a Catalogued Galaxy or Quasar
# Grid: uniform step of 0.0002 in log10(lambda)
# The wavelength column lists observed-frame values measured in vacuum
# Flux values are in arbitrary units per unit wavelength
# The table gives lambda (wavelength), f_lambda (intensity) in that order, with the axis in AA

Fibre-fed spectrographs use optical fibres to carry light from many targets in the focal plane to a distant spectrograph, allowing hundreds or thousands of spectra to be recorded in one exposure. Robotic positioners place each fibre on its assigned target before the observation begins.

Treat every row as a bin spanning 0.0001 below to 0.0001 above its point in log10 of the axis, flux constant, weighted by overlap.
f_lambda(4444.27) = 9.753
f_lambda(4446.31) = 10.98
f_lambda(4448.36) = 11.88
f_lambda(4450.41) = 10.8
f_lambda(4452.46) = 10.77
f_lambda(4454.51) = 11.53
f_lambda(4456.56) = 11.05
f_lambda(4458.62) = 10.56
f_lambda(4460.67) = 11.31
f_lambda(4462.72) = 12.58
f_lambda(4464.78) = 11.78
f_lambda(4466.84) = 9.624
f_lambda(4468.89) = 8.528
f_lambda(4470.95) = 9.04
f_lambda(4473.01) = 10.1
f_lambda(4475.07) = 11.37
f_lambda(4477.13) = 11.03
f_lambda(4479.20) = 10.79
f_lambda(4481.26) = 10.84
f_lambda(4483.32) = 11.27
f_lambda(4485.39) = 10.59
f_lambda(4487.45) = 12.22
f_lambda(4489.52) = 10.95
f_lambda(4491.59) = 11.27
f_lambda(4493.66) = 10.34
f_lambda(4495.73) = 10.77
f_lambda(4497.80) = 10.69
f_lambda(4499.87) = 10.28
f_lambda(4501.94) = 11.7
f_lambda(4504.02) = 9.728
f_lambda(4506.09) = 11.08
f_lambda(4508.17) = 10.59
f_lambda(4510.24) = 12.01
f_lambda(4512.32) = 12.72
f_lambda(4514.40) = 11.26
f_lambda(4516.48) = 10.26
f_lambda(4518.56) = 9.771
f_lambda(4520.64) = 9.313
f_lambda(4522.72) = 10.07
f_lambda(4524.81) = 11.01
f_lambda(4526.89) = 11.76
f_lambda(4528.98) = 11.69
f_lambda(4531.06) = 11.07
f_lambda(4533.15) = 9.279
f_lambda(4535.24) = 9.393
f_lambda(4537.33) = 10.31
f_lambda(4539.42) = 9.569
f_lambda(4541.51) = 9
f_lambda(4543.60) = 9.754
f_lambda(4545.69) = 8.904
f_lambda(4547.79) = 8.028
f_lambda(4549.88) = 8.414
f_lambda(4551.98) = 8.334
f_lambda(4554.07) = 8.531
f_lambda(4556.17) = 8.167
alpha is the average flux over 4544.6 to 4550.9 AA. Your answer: 8.46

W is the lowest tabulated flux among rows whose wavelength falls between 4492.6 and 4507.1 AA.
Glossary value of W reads 9.728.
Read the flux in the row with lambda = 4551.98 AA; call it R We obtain 8.334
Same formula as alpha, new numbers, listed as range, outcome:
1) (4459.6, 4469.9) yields 10.8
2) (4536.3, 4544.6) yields 9.66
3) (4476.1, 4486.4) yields 10.9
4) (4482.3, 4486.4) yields 10.9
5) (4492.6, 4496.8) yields 10.6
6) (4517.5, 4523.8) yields 9.72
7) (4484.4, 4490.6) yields 11.3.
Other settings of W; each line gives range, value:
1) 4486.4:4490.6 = 10.95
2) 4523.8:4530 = 11.01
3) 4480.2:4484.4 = 10.84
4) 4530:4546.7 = 8.904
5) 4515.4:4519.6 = 9.771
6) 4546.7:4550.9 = 8.028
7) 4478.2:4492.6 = 10.59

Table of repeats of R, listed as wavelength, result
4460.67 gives 11.31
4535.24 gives 9.393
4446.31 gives 10.98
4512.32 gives 12.72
